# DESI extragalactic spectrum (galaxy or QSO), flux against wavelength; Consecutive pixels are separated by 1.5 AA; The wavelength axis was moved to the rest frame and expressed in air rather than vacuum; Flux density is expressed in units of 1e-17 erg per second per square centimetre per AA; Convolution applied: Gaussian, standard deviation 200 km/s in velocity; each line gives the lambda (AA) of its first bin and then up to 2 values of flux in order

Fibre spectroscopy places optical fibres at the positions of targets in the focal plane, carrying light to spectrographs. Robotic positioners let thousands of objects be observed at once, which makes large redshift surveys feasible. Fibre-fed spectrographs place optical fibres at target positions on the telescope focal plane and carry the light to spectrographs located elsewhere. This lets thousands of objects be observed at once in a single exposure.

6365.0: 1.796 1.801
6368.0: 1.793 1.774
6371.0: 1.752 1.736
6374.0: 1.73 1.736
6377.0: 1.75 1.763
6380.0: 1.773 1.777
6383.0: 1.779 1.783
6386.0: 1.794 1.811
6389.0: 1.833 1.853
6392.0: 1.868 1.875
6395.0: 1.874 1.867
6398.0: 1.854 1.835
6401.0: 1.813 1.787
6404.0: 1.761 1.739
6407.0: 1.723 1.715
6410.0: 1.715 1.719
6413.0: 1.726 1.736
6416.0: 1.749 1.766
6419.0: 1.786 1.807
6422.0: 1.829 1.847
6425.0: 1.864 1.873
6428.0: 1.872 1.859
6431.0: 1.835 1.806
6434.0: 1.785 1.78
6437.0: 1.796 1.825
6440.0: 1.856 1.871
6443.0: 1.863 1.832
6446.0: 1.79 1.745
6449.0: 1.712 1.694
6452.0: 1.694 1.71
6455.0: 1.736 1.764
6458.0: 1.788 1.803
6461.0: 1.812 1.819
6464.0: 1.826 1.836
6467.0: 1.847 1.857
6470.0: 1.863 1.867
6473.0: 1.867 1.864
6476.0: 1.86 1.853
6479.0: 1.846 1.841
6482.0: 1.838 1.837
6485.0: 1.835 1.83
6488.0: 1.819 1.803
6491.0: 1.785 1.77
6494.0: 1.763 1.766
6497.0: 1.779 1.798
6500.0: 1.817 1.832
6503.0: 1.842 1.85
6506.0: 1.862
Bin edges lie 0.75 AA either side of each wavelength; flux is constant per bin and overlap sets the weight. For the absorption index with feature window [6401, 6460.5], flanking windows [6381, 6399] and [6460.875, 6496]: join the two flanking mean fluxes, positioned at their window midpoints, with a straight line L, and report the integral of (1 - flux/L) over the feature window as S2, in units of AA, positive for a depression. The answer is 1.5 AA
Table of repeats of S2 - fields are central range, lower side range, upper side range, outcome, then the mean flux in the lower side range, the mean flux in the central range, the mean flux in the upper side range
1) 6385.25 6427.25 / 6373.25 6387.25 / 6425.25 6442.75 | 0.0 AA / 1.77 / 1.8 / 1.83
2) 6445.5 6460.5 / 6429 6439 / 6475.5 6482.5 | 0.7 AA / 1.81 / 1.74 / 1.85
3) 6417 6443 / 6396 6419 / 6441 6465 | -0.8 AA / 1.77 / 1.83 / 1.78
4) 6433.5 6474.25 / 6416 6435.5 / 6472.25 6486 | 0.8 AA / 1.82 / 1.8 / 1.85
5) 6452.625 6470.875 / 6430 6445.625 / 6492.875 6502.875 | 0.1 AA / 1.82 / 1.8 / 1.79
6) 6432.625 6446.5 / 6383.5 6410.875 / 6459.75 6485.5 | 0.0 AA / 1.8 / 1.82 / 1.84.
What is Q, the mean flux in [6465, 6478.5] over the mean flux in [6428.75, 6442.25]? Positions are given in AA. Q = 1.02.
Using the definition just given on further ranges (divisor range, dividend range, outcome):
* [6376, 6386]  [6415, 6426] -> 1.02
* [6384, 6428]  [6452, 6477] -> 1.01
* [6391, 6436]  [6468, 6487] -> 1.03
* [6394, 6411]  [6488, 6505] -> 1.01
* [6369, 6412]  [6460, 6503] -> 1.02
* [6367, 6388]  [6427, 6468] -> 1.02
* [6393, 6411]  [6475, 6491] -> 1.02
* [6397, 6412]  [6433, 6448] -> 1.03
